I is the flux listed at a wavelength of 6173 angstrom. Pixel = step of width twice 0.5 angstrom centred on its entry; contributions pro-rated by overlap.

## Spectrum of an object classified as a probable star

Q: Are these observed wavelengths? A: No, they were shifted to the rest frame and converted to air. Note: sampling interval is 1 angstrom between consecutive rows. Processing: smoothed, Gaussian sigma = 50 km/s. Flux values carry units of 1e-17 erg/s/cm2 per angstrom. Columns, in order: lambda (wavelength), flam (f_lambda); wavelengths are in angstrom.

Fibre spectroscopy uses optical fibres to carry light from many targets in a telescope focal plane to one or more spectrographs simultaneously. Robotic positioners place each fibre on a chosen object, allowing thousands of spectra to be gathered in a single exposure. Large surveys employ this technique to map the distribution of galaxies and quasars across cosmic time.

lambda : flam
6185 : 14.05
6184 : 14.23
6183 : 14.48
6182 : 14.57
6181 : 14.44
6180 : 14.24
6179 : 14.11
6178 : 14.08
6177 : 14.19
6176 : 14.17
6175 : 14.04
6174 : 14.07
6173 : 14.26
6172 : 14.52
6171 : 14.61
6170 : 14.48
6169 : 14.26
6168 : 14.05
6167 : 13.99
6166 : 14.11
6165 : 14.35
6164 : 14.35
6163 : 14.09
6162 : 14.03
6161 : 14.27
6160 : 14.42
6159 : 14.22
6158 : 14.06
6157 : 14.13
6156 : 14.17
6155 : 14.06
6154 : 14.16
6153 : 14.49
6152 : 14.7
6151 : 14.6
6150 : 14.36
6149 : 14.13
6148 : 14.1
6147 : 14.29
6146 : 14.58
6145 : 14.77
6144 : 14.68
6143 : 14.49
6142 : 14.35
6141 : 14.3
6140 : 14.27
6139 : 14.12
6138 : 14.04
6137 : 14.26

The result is 14.26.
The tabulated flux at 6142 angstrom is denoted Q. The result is 14.35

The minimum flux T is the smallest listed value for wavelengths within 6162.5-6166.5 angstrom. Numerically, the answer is 14.09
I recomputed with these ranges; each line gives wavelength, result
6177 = 14.19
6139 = 14.12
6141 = 14.3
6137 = 14.26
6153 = 14.49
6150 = 14.36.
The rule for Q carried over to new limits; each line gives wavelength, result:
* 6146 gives 14.58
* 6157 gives 14.13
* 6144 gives 14.68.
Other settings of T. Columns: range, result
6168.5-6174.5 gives 14.07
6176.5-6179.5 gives 14.08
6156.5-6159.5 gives 14.06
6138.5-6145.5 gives 14.12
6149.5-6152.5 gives 14.36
